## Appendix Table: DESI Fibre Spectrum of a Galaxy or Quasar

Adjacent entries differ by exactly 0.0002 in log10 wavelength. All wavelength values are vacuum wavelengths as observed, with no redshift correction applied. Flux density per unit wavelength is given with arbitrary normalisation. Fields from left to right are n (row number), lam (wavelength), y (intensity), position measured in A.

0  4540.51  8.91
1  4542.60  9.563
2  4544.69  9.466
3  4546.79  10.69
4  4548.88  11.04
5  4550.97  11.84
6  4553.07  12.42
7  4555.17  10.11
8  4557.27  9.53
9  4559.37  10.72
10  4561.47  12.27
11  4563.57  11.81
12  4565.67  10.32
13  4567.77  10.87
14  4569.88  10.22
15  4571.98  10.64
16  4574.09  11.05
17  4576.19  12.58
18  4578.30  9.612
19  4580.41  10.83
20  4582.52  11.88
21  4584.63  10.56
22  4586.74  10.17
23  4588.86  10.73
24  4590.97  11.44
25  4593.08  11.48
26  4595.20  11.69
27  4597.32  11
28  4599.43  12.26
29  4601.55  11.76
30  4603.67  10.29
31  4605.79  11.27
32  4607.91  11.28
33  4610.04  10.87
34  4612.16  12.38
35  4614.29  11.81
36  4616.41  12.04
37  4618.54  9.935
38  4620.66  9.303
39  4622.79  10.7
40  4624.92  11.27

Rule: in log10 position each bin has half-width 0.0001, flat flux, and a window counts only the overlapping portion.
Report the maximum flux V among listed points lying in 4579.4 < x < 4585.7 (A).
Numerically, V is 11.88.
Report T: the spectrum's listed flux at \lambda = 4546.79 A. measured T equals 10.69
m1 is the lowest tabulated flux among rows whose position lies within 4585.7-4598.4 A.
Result 10.17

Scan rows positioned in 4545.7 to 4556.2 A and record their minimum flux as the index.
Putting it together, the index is 10.11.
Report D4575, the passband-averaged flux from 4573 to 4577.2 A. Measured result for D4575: 11.8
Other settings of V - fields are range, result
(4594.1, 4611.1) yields 12.26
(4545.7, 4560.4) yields 12.42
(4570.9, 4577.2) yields 12.58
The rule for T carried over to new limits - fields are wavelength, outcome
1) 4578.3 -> 9.612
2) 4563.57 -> 11.81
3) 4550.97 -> 11.84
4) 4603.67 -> 10.29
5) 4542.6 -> 9.563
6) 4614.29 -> 11.81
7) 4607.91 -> 11.28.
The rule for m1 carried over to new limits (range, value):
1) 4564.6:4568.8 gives 10.32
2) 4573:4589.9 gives 9.612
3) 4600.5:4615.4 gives 10.29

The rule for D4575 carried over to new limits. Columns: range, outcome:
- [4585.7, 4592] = 10.8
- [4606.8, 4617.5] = 11.7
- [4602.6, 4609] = 10.9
